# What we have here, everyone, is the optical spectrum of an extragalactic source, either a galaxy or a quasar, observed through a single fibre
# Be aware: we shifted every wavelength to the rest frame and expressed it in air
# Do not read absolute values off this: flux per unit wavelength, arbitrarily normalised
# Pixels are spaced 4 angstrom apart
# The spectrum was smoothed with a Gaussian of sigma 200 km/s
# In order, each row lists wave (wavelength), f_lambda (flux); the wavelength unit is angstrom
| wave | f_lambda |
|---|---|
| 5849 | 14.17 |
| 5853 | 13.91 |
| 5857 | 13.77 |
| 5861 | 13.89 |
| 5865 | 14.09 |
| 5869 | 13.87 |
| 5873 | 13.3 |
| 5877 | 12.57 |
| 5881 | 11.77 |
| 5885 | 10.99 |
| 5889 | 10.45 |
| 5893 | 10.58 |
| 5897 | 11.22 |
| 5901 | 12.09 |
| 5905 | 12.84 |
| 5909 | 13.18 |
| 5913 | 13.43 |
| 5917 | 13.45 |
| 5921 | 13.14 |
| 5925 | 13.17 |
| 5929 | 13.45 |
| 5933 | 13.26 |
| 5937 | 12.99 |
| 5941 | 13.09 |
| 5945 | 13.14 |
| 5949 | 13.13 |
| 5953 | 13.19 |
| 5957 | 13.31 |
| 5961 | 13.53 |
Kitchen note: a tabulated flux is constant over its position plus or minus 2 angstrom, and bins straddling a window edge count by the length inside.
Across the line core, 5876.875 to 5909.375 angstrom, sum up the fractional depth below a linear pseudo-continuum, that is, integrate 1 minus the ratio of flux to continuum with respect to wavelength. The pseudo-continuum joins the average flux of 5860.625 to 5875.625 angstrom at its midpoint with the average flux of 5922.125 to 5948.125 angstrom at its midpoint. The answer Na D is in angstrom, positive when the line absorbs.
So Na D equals 4.6 angstrom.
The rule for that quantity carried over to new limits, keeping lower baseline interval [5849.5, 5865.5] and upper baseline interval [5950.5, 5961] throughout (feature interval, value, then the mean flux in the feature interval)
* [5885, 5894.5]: 2.15 angstrom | 10.6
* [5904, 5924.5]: 0.51 angstrom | 13.2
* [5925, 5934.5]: 0.10 angstrom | 13.3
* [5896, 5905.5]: 1.14 angstrom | 12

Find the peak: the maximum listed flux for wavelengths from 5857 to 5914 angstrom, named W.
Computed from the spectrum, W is 14.09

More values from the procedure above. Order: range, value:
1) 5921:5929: 13.45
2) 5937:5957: 13.31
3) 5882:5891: 10.99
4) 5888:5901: 12.09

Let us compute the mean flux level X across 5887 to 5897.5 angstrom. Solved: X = 10.7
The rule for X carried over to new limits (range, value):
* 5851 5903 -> 12.5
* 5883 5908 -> 11.4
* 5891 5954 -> 12.8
